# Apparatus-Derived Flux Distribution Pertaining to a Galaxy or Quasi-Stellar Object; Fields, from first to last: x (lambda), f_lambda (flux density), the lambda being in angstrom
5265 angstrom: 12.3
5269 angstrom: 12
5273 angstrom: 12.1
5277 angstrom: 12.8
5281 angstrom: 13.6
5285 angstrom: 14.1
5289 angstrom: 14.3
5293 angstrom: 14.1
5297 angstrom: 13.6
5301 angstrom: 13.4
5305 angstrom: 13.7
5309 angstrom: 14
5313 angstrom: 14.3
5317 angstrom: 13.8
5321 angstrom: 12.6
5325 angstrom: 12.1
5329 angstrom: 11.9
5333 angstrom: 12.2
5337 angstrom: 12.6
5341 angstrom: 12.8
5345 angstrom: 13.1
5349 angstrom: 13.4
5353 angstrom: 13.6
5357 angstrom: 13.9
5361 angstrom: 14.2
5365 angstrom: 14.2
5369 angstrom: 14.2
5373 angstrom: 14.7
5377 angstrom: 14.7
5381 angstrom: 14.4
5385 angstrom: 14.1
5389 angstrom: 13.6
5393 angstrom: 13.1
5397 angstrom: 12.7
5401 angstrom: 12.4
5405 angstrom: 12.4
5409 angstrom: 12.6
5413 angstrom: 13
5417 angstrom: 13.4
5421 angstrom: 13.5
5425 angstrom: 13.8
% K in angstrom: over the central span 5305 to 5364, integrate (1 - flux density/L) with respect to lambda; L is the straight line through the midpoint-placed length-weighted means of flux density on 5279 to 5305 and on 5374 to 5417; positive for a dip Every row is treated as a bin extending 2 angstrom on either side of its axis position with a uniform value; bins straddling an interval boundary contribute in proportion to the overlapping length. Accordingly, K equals 1.8 angstrom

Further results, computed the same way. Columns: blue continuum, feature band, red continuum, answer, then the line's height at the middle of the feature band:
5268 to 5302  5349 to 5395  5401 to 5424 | -3.3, 13.1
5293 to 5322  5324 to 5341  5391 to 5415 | 1.5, 13.4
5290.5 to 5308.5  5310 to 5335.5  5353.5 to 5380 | 1.9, 13.9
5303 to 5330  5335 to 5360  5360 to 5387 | 1.1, 13.9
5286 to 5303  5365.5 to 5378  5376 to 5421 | -1.0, 13.4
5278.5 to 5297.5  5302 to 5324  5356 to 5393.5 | 0.6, 14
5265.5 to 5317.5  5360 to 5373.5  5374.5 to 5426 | -0.9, 13.4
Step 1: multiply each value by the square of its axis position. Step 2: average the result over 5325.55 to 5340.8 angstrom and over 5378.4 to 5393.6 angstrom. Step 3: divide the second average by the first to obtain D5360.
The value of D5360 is 1.15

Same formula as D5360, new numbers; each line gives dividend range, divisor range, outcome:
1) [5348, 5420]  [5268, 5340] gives 1.06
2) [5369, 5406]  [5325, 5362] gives 1.07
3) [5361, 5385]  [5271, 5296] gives 1.10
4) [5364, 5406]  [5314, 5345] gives 1.10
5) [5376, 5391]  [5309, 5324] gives 1.07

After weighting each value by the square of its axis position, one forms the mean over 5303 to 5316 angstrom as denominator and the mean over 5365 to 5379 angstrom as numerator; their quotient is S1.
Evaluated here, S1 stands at 1.06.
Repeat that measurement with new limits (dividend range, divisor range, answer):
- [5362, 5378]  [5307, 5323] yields 1.08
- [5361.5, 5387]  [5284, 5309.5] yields 1.07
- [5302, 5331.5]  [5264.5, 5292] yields 1.02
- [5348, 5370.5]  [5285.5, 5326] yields 1.04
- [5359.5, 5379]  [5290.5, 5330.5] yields 1.10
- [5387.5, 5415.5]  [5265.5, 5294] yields 1.02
